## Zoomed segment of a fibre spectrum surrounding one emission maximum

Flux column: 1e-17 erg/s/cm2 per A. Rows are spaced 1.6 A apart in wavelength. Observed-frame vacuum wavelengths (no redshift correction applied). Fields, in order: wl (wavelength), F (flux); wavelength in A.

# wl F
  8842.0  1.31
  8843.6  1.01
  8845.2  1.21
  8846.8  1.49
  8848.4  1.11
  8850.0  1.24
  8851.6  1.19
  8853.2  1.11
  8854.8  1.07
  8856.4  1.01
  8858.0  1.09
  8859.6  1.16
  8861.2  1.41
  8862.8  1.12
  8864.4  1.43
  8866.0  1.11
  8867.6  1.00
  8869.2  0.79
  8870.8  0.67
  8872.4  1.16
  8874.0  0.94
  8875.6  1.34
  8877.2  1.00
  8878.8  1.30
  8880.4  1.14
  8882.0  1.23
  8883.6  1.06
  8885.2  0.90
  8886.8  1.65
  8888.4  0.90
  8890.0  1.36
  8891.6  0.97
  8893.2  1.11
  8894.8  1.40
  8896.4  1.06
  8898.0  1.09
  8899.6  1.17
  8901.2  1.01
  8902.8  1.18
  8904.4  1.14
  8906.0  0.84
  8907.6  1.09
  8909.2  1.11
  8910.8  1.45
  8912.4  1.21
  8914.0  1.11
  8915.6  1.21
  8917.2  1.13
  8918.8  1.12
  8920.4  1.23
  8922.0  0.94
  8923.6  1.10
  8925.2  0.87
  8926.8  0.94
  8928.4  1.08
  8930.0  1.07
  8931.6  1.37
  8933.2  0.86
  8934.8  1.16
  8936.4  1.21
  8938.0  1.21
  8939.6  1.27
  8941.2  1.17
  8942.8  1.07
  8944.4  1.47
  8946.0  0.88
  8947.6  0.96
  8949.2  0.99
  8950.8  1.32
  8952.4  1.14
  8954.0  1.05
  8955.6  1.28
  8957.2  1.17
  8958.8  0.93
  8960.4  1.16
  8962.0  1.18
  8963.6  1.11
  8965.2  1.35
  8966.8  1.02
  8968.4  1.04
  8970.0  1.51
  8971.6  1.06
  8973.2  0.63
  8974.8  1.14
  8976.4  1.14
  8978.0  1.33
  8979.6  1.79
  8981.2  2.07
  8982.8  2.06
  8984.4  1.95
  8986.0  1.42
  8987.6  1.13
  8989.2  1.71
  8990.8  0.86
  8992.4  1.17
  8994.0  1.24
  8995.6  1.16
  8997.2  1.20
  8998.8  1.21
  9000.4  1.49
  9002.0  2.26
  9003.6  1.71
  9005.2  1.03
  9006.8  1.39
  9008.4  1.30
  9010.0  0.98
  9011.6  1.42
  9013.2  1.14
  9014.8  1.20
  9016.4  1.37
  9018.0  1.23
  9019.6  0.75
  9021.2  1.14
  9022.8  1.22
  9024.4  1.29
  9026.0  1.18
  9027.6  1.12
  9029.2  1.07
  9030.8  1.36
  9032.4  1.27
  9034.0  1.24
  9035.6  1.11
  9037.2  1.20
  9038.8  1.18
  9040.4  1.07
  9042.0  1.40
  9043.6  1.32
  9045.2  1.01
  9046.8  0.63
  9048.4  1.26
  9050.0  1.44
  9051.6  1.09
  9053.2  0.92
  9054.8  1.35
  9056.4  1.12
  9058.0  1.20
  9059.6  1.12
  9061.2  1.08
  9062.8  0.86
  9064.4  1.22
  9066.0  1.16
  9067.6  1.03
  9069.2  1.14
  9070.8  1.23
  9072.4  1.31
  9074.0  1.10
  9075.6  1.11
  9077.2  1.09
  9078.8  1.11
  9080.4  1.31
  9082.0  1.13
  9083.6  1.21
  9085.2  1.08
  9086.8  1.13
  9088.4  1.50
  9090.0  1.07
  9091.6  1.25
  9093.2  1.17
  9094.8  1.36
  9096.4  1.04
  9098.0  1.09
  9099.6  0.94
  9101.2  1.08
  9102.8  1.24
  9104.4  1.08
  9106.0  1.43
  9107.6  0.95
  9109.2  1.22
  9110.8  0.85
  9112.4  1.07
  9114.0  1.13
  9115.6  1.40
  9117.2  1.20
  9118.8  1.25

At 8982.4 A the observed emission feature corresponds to [S II]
